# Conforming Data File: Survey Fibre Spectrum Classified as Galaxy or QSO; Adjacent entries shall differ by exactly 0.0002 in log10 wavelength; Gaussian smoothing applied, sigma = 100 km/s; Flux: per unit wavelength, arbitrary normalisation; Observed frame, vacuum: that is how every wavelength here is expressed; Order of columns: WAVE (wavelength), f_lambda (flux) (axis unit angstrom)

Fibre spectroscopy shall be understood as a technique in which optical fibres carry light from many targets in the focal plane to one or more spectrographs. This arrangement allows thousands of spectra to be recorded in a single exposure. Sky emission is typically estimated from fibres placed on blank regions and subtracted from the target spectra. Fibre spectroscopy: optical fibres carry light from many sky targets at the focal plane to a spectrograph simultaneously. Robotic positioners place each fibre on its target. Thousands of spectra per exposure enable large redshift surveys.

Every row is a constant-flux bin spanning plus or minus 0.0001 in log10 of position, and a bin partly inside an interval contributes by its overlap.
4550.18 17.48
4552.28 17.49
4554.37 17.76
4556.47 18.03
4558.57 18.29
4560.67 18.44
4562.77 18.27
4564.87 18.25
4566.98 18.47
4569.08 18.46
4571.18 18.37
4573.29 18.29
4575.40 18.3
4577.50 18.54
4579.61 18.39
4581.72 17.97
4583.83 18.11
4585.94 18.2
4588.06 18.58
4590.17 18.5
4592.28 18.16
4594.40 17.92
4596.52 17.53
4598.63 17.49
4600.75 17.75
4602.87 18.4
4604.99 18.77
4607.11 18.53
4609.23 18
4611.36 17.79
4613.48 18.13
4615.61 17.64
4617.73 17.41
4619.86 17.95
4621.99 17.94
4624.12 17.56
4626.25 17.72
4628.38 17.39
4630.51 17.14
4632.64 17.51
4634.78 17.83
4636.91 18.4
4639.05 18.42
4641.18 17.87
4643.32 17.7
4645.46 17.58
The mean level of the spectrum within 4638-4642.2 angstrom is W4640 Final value 18.2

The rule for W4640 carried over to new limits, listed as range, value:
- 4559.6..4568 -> 18.3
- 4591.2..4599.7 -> 17.8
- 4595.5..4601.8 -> 17.6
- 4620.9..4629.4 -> 17.7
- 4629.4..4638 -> 17.7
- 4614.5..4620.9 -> 17.7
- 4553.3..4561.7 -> 18.1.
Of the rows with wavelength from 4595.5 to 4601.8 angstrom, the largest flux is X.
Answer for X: 17.75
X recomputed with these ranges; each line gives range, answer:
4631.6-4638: 18.4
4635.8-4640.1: 18.42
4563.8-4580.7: 18.54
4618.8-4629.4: 17.95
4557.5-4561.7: 18.44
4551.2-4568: 18.47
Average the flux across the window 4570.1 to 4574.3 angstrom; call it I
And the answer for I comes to 18.3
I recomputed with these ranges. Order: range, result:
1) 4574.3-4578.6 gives 18.4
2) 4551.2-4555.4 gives 17.6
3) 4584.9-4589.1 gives 18.4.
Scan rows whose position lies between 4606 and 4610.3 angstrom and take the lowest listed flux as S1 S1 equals 18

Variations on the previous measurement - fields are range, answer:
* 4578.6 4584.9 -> 17.97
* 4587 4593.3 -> 18.16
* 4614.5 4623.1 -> 17.41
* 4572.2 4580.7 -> 18.29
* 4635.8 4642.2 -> 17.87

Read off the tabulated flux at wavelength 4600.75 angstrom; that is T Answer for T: 17.75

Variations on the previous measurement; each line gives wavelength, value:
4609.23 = 18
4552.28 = 17.49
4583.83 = 18.11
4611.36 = 17.79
